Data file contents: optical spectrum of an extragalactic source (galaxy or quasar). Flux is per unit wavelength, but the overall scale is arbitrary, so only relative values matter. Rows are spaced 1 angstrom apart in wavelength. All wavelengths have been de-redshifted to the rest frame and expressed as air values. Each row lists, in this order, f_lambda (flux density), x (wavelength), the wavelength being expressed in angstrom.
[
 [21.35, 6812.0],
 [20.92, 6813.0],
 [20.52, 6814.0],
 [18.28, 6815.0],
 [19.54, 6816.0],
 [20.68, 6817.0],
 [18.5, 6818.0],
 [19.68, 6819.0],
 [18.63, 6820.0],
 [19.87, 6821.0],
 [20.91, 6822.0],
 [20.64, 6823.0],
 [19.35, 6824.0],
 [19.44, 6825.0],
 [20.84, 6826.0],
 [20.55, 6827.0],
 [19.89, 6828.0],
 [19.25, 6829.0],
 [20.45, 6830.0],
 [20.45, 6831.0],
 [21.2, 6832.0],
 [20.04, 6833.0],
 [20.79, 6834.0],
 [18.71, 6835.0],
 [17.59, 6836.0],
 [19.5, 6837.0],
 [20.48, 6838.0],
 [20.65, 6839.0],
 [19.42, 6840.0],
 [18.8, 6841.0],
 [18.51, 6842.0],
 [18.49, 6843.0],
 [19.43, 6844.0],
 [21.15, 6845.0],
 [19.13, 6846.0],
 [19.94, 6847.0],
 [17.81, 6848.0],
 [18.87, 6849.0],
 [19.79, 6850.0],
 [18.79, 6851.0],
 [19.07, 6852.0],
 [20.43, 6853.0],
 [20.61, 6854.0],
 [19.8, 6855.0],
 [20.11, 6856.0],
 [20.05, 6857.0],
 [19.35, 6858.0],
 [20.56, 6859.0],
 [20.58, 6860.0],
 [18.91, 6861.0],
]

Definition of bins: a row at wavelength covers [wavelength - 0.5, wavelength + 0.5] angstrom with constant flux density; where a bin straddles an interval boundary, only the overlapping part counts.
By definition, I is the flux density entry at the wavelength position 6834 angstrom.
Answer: 20.79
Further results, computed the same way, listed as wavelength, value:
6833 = 20.04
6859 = 20.56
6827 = 20.55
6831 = 20.45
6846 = 19.13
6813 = 20.92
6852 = 19.07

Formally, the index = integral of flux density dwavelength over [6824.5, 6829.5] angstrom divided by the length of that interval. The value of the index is 20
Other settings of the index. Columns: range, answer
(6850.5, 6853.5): 19.4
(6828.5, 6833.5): 20.3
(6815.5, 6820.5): 19.4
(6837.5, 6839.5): 20.6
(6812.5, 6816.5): 19.8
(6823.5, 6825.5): 19.4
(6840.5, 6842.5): 18.7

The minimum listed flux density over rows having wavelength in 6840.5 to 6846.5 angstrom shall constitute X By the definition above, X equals 18.49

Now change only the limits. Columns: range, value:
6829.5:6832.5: 20.45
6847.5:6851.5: 17.81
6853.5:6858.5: 19.35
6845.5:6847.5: 19.13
